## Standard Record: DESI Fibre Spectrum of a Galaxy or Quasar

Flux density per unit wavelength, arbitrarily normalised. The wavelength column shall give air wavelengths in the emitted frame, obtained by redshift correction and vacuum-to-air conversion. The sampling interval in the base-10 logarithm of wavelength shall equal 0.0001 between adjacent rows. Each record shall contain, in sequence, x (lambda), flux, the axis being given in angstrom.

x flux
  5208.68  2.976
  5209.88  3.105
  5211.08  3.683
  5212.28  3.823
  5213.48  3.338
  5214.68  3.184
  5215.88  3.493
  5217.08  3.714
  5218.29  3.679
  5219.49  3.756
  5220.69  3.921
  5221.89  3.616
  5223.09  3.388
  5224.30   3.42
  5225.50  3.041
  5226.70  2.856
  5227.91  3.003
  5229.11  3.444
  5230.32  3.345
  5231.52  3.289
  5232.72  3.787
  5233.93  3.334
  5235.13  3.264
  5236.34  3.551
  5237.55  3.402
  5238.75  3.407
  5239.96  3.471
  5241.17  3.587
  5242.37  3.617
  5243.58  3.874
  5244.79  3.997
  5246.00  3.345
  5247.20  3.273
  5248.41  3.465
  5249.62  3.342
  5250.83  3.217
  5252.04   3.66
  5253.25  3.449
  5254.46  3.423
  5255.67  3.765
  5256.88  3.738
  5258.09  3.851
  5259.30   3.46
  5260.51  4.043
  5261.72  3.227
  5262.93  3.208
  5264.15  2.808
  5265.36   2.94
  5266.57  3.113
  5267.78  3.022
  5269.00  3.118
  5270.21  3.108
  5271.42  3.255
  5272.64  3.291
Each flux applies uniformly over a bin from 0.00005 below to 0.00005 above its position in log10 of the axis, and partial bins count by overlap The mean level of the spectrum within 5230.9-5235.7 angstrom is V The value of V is 3.43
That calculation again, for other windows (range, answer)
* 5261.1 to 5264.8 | 3.08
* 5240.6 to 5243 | 3.61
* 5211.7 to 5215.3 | 3.45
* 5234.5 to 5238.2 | 3.41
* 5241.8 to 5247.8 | 3.62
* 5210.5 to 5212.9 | 3.75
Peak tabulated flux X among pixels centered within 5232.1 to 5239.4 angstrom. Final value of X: 3.787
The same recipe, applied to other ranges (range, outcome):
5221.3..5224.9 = 3.616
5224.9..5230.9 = 3.444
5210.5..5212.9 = 3.823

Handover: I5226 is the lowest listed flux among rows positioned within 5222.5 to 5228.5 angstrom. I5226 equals 2.856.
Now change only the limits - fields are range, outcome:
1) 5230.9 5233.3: 3.289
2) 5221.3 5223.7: 3.388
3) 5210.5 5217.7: 3.184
